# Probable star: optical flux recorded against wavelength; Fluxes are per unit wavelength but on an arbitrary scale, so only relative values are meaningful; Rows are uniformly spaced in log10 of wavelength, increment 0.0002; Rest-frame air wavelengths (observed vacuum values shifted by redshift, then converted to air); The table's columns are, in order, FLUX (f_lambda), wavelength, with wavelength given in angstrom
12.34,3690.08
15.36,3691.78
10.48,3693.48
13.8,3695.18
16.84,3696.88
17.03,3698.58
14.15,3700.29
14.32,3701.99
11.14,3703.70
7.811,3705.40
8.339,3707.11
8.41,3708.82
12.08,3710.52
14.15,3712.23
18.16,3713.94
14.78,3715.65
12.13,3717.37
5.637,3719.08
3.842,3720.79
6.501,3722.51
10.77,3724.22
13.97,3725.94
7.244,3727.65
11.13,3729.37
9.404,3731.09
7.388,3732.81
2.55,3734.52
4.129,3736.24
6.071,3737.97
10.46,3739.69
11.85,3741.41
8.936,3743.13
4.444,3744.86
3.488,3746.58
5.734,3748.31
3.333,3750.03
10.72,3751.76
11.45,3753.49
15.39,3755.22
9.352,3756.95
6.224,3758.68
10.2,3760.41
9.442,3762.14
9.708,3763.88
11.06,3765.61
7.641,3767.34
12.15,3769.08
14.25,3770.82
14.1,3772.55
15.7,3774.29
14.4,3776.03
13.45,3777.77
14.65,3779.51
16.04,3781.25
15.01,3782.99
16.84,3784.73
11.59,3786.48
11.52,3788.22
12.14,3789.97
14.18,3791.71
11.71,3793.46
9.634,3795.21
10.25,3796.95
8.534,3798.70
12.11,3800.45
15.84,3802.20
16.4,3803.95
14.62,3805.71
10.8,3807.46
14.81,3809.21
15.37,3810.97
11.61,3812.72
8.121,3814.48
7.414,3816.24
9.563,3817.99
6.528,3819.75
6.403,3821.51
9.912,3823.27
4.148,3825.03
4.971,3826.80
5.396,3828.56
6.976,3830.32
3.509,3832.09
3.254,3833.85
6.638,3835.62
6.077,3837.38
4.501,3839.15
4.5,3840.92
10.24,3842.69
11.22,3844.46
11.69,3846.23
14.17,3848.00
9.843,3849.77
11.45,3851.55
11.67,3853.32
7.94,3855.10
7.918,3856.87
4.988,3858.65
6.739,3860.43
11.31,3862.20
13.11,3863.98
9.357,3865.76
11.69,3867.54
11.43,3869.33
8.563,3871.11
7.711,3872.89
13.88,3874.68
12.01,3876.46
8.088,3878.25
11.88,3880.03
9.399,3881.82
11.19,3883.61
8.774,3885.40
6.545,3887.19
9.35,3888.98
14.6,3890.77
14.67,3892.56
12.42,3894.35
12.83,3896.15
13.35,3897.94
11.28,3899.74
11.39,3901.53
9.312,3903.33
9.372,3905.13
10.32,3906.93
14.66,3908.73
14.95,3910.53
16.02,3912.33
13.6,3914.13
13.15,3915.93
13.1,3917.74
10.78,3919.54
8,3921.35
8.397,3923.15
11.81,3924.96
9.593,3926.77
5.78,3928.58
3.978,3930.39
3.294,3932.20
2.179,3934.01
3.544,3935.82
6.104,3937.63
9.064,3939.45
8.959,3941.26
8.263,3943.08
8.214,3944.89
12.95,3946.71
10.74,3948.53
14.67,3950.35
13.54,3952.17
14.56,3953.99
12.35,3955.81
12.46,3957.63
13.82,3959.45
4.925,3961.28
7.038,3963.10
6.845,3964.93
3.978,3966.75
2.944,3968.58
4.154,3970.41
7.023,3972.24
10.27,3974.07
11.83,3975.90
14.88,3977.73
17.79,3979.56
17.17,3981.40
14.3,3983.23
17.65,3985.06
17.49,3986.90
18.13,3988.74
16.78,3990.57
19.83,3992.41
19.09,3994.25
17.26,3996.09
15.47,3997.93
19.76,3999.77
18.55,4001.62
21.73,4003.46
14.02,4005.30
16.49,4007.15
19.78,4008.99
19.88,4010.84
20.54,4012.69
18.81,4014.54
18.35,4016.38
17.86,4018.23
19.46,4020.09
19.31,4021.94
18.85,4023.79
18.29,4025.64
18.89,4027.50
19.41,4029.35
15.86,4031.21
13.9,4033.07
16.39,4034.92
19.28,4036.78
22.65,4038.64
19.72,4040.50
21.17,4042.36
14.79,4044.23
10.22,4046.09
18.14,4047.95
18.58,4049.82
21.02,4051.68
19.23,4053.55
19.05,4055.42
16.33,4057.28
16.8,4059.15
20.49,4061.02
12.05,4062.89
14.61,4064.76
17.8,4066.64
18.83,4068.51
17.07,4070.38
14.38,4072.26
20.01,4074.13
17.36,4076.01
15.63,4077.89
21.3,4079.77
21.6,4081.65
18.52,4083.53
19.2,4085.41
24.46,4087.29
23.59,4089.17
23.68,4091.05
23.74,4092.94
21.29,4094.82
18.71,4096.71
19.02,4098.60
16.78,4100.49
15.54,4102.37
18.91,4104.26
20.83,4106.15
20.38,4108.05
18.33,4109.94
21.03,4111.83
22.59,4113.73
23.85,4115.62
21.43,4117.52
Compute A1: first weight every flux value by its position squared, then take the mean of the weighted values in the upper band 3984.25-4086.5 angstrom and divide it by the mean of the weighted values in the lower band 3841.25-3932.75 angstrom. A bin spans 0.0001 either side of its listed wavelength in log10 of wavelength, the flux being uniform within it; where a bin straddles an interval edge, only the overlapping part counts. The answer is 1.85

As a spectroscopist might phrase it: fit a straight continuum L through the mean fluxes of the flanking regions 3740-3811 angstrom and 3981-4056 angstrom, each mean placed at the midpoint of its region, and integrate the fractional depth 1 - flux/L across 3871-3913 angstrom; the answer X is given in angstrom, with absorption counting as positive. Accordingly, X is 9.5 angstrom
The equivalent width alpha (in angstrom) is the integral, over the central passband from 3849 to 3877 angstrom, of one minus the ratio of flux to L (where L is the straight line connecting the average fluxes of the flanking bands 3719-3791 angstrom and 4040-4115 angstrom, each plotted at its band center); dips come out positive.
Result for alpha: 6.59 angstrom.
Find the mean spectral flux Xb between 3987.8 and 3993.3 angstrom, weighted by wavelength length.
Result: 18.2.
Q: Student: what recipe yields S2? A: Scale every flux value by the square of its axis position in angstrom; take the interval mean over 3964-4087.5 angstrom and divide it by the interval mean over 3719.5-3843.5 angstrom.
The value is 1.98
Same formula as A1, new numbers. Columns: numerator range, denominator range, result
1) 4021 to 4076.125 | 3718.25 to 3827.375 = 1.99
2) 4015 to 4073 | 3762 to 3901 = 1.87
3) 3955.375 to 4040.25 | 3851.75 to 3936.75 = 1.62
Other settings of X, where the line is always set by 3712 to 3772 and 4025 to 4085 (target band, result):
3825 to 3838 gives 7.25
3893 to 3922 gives 3.20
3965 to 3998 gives 5.03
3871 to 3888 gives 4.06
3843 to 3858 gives 1.91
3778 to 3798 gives -4.90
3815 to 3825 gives 3.27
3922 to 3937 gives 8.61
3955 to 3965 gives 3.56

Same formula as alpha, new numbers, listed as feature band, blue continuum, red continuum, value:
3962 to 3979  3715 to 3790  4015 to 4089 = 8.7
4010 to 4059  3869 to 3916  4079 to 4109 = -1.4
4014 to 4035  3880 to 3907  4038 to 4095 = -1.4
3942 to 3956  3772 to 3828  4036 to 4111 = 3.4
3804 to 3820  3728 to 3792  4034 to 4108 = 0.4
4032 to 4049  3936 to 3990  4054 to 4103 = -1.2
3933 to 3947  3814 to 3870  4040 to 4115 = 6.1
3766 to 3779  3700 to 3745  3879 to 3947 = -4.4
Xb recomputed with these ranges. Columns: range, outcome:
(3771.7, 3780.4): 14.5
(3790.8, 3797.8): 11.5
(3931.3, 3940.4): 4.86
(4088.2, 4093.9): 23.7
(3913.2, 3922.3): 11.7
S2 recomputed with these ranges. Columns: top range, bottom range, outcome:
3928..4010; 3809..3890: 1.44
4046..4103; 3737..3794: 1.99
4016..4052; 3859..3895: 1.85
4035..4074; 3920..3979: 2.13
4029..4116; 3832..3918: 2.00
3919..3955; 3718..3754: 1.28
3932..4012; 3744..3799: 1.26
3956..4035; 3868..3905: 1.48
